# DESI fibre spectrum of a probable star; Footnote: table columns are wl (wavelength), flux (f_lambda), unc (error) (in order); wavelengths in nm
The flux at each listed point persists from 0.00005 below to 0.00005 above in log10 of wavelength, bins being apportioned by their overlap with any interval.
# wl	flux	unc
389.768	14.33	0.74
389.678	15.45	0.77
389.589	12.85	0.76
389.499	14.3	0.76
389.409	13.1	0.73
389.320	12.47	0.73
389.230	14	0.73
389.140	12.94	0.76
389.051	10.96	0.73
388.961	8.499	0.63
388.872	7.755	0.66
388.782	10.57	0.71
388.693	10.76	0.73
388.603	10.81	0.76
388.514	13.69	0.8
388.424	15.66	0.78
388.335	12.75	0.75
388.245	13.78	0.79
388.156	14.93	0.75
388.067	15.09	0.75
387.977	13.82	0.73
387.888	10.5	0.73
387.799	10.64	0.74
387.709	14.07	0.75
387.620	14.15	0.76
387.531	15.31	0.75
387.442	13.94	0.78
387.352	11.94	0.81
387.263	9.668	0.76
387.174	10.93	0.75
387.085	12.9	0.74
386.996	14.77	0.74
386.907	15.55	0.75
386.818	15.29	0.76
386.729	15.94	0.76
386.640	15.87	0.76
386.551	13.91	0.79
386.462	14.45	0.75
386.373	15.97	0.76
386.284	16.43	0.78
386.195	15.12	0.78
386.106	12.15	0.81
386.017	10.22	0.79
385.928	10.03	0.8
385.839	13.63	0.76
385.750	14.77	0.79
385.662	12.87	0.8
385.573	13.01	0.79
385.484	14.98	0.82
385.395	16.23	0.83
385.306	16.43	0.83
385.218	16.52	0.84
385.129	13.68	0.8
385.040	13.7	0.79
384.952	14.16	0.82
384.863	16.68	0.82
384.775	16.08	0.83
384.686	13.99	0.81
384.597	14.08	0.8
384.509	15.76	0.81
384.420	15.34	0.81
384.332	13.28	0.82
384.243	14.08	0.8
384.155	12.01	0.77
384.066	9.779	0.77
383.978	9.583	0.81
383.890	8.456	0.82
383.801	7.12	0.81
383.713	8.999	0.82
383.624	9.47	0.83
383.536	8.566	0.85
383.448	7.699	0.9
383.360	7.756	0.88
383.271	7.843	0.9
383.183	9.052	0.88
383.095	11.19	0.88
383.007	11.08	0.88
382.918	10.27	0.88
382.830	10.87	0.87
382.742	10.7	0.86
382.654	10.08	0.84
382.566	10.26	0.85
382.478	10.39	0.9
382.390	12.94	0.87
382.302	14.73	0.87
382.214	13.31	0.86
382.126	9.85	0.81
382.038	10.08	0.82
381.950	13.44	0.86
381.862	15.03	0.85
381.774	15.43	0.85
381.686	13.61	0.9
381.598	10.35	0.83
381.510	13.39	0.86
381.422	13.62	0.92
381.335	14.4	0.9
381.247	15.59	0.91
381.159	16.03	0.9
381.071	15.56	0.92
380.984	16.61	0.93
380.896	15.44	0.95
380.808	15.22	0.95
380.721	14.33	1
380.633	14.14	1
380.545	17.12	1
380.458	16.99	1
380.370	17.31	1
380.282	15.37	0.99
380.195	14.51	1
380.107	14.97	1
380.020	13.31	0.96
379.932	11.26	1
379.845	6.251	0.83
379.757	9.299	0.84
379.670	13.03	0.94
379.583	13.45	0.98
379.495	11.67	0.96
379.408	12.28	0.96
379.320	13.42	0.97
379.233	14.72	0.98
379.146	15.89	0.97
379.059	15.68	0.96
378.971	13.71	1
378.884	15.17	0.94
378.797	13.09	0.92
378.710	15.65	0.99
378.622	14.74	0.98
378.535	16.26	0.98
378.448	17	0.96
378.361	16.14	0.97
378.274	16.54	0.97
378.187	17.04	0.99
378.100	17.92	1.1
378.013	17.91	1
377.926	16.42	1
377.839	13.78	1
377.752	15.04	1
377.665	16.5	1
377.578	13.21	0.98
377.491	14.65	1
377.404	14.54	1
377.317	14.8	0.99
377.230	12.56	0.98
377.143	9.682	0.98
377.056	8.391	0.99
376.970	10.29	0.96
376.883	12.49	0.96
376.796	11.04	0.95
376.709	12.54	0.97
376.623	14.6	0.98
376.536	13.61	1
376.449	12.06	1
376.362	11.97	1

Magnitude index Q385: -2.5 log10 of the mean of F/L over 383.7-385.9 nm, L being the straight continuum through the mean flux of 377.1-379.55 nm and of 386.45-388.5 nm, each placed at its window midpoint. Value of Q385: 0.05 mag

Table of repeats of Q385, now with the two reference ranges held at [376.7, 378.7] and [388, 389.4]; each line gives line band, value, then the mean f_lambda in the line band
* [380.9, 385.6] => 0.068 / 12.5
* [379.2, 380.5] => 0.065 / 13.2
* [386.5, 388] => -0.072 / 13.5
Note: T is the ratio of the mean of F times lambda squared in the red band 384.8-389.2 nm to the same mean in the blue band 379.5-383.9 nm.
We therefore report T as 1.1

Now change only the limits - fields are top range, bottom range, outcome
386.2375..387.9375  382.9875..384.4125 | 1.42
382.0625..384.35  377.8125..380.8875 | 0.72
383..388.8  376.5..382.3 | 0.95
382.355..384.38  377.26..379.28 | 0.67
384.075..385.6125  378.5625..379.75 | 1.08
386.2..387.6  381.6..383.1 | 1.22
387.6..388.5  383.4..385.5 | 1.08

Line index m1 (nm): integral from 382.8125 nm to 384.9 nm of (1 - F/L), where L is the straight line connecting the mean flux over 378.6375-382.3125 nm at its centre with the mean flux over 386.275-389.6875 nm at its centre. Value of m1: 0.37 nm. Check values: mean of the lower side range 13.9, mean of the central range 11.2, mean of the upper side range 13.2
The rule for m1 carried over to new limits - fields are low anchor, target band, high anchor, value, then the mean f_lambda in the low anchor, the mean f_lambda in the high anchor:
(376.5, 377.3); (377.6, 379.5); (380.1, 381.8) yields -0.34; 11.8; 15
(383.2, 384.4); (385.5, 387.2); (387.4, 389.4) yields -0.39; 9.7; 12.6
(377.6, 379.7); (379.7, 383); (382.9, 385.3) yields 0.05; 15.1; 11.8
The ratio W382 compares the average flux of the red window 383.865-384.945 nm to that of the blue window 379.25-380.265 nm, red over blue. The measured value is 1.09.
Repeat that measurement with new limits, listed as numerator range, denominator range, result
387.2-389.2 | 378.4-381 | 0.87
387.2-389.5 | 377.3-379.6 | 0.83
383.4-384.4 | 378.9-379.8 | 0.75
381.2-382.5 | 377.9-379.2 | 0.82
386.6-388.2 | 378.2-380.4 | 0.97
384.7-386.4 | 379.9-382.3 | 1.00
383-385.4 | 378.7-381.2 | 0.85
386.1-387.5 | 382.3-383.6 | 1.40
